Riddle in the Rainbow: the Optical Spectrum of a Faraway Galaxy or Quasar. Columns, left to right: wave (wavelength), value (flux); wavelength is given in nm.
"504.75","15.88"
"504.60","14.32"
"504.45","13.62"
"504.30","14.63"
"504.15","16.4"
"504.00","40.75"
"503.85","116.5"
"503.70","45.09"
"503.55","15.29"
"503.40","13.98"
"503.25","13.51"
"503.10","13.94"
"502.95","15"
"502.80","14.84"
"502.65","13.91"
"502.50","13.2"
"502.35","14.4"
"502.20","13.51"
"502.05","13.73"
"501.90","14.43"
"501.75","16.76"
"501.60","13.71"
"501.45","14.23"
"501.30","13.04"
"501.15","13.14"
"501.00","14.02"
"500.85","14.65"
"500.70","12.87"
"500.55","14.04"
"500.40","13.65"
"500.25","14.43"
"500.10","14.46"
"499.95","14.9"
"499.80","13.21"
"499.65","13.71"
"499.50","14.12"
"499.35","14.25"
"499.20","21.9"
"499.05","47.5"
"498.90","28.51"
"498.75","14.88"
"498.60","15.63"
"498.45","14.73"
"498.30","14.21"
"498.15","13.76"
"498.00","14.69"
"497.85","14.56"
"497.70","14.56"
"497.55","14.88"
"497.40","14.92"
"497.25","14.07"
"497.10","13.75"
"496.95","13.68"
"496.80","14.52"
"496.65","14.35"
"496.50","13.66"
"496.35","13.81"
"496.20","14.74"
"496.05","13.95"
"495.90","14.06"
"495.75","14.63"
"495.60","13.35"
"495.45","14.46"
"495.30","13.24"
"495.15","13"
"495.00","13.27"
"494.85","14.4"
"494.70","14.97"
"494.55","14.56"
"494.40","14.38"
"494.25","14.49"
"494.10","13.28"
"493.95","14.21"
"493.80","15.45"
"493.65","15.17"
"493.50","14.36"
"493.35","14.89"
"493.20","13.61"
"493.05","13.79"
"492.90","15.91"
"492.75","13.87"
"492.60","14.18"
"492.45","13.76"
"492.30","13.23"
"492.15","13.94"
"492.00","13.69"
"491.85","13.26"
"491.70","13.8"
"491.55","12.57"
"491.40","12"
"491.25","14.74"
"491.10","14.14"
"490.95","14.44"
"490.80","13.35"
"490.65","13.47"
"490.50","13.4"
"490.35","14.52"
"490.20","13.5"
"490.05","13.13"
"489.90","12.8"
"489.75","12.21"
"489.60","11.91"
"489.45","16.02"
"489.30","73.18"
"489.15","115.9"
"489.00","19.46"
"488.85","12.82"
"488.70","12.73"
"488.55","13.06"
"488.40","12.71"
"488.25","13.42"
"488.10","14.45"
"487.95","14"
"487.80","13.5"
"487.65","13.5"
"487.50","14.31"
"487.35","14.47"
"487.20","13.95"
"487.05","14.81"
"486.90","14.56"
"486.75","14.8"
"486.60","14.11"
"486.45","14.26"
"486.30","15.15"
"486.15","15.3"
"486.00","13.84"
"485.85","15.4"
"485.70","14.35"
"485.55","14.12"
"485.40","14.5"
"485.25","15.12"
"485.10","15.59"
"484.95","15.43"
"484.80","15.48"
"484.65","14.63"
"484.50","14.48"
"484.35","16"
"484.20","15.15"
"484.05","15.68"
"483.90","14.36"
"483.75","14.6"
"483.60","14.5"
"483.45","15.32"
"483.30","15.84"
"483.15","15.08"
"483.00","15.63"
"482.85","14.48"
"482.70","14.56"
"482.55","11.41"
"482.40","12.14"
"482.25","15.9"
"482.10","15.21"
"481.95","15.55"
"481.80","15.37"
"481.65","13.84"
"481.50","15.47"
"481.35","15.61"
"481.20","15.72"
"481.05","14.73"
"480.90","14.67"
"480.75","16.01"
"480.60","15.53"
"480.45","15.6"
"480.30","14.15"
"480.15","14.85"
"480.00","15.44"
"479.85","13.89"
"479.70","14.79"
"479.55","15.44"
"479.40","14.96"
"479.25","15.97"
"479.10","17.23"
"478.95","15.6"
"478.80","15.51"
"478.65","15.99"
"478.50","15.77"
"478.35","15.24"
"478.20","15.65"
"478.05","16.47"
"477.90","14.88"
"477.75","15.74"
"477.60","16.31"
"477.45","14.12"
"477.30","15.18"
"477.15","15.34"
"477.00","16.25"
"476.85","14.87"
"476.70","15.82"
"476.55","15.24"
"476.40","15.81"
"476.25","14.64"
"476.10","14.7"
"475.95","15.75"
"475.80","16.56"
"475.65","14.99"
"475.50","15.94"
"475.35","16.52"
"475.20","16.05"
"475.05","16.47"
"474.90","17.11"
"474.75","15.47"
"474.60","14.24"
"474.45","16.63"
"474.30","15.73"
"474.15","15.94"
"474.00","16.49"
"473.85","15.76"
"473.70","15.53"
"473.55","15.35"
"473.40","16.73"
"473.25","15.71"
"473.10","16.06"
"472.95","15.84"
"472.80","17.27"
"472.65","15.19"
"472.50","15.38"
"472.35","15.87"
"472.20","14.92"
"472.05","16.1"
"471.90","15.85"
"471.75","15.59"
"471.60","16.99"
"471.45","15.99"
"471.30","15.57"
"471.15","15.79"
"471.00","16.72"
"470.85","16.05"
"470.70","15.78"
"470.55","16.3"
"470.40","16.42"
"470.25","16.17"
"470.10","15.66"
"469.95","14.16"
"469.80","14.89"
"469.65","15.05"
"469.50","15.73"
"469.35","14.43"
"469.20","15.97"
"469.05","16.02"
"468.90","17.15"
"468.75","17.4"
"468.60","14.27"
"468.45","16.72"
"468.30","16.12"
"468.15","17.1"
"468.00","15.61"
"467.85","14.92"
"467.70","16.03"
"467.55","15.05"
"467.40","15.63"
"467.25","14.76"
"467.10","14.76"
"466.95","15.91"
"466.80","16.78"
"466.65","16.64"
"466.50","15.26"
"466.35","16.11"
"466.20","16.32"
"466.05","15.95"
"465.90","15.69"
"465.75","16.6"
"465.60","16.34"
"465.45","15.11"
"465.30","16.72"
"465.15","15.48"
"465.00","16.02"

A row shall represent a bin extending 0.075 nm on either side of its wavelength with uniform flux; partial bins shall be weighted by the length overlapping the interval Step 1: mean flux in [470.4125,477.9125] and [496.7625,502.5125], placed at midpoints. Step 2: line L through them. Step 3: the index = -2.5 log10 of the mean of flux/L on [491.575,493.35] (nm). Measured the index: 0.13 mag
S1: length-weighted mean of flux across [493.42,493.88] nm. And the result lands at 15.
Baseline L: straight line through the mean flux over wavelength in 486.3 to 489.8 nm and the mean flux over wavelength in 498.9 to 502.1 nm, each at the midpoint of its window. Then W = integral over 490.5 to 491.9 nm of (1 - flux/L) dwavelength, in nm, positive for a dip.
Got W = 0.44 nm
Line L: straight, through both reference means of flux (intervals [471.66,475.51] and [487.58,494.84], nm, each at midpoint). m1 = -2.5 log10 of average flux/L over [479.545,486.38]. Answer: 0.119 mag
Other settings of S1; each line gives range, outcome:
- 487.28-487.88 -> 13.9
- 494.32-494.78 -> 14.6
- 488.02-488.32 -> 13.9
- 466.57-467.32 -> 15.8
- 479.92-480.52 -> 15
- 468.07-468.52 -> 16.6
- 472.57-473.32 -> 16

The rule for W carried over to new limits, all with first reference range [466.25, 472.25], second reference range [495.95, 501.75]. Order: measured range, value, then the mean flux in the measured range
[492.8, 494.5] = 0.127 nm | 14.5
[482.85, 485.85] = 0.130 nm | 15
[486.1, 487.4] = 0.092 nm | 14.6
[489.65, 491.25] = 0.220 nm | 13.5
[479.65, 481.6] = 0.080 nm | 15.1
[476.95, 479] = 0.025 nm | 15.6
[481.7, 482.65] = 0.089 nm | 14.3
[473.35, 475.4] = -0.026 nm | 16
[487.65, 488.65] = 0.140 nm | 13.5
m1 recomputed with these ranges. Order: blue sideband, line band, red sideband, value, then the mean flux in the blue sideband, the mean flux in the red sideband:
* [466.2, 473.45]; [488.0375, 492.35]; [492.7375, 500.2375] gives -0.24 mag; 15.8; 15.4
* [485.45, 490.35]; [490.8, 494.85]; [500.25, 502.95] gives 0.22 mag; 19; 14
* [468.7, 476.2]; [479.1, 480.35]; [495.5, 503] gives 0.04 mag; 15.9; 15.3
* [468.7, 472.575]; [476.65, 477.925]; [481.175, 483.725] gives -0.01 mag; 15.8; 14.8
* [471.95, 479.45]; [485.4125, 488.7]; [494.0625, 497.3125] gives 0.05 mag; 15.7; 14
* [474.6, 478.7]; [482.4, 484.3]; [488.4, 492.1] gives 0.22 mag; 15.6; 20.2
